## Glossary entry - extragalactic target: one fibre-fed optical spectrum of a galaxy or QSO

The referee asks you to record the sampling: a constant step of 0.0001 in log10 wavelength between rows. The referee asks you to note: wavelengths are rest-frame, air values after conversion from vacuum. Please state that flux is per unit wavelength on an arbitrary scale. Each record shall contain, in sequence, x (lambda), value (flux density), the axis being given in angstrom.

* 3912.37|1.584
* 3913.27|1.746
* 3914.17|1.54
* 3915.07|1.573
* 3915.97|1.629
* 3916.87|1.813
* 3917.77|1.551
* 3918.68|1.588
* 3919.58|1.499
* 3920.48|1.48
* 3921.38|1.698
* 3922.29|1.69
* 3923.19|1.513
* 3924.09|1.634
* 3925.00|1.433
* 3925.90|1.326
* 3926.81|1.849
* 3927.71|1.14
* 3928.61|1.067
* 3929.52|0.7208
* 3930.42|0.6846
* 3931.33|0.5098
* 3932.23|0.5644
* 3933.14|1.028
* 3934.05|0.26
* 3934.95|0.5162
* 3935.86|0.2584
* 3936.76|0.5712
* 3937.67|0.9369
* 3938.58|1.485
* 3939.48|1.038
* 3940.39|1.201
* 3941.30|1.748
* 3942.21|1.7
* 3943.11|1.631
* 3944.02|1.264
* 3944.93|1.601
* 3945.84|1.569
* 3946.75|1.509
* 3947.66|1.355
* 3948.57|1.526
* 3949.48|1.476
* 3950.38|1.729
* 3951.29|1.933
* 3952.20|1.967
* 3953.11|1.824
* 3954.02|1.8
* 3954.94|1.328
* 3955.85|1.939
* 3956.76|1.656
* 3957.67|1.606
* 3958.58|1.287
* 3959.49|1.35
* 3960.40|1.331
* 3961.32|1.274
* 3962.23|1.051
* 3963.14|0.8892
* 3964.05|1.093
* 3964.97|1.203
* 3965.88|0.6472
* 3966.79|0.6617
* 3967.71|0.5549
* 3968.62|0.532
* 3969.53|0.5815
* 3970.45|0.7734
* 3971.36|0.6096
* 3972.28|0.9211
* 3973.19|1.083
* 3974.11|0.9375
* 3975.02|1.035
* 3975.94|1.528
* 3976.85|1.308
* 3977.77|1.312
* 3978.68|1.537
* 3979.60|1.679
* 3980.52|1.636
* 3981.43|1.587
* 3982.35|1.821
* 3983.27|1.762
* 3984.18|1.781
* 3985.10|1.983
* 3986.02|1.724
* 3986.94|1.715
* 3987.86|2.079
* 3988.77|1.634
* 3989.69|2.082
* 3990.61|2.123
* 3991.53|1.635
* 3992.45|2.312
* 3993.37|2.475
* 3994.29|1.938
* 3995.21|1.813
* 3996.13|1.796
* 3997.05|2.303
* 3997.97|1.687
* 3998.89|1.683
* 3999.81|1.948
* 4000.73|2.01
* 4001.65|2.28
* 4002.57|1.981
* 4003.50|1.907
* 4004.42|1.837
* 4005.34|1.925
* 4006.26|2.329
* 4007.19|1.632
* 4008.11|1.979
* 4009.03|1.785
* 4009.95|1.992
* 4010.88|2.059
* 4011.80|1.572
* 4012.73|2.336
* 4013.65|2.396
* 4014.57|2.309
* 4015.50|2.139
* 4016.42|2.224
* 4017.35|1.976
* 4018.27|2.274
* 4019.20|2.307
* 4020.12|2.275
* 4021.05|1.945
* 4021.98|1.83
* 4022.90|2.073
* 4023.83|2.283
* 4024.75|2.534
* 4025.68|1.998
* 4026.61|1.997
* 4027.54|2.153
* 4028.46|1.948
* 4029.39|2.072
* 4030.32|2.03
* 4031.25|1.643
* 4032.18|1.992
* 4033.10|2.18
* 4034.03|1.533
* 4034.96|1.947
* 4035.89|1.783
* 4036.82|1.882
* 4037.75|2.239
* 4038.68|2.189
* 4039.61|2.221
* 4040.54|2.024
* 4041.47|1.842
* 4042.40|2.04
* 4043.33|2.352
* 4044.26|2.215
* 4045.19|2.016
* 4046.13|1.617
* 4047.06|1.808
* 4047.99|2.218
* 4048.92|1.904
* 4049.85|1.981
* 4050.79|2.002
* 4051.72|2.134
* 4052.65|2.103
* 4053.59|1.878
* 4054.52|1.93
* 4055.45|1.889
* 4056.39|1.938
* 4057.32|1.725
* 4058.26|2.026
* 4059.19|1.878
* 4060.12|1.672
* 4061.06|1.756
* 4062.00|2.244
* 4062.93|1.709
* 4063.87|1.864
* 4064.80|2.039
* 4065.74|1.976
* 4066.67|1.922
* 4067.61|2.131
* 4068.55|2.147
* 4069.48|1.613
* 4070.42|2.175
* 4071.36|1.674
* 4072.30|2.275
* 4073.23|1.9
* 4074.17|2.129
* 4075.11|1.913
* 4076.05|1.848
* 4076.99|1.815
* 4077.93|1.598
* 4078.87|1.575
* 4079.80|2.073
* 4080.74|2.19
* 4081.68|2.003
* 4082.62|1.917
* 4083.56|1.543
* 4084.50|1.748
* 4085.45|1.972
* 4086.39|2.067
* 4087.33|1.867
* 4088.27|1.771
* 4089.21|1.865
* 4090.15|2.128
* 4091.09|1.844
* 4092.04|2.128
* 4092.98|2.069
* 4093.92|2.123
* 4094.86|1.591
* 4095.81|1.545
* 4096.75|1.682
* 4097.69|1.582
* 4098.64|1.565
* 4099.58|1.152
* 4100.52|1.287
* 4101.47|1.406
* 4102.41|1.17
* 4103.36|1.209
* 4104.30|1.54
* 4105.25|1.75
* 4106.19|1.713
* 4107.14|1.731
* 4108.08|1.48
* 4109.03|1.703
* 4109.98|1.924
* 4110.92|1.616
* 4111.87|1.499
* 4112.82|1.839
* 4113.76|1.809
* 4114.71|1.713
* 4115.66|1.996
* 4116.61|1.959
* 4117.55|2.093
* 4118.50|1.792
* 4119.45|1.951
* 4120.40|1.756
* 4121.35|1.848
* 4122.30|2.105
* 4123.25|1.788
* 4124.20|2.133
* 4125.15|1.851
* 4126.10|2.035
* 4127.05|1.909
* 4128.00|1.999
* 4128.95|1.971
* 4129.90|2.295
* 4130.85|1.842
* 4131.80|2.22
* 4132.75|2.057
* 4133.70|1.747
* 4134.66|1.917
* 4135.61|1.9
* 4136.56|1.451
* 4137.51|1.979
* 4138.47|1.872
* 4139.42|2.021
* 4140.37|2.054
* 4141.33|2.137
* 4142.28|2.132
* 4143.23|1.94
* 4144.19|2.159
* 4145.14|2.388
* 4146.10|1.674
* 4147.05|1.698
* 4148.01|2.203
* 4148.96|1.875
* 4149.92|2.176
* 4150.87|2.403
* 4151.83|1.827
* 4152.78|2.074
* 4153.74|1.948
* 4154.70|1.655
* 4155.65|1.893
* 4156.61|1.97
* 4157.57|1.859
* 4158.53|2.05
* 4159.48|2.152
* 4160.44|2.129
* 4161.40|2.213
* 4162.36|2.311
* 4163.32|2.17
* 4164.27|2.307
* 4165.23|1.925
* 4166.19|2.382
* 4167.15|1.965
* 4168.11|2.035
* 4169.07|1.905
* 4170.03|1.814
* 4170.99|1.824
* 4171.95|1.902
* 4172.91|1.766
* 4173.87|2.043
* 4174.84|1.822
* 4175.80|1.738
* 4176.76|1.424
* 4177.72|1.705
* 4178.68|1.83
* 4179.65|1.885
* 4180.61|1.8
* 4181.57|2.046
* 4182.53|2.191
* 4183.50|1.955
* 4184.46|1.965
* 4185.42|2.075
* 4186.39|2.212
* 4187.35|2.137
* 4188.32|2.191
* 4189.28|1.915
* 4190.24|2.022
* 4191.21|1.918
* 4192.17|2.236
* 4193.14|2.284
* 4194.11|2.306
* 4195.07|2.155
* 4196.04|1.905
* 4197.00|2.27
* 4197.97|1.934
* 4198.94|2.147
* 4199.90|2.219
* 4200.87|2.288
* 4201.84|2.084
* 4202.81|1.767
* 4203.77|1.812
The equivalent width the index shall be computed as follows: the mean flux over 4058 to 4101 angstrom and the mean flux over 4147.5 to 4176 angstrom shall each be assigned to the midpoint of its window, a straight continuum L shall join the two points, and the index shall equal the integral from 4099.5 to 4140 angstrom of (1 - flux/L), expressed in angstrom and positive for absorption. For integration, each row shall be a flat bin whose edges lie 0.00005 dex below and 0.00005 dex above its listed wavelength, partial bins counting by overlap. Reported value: 2.9 angstrom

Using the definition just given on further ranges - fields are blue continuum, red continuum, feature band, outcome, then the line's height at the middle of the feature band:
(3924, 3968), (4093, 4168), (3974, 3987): -2.0 angstrom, 1.36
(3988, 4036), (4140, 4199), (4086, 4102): 2.2 angstrom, 2.02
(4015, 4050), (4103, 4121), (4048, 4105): 1.2 angstrom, 1.88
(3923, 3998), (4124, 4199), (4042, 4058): -3.2 angstrom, 1.65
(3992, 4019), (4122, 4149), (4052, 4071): 0.7 angstrom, 2.01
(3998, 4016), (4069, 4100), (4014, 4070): -2.3 angstrom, 1.93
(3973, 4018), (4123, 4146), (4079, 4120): 4.2 angstrom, 1.96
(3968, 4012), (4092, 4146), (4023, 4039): -2.8 angstrom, 1.72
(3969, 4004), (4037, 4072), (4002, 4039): -4.5 angstrom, 1.82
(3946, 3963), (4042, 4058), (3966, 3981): 5.5 angstrom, 1.63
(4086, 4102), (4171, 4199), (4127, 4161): -2.1 angstrom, 1.88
